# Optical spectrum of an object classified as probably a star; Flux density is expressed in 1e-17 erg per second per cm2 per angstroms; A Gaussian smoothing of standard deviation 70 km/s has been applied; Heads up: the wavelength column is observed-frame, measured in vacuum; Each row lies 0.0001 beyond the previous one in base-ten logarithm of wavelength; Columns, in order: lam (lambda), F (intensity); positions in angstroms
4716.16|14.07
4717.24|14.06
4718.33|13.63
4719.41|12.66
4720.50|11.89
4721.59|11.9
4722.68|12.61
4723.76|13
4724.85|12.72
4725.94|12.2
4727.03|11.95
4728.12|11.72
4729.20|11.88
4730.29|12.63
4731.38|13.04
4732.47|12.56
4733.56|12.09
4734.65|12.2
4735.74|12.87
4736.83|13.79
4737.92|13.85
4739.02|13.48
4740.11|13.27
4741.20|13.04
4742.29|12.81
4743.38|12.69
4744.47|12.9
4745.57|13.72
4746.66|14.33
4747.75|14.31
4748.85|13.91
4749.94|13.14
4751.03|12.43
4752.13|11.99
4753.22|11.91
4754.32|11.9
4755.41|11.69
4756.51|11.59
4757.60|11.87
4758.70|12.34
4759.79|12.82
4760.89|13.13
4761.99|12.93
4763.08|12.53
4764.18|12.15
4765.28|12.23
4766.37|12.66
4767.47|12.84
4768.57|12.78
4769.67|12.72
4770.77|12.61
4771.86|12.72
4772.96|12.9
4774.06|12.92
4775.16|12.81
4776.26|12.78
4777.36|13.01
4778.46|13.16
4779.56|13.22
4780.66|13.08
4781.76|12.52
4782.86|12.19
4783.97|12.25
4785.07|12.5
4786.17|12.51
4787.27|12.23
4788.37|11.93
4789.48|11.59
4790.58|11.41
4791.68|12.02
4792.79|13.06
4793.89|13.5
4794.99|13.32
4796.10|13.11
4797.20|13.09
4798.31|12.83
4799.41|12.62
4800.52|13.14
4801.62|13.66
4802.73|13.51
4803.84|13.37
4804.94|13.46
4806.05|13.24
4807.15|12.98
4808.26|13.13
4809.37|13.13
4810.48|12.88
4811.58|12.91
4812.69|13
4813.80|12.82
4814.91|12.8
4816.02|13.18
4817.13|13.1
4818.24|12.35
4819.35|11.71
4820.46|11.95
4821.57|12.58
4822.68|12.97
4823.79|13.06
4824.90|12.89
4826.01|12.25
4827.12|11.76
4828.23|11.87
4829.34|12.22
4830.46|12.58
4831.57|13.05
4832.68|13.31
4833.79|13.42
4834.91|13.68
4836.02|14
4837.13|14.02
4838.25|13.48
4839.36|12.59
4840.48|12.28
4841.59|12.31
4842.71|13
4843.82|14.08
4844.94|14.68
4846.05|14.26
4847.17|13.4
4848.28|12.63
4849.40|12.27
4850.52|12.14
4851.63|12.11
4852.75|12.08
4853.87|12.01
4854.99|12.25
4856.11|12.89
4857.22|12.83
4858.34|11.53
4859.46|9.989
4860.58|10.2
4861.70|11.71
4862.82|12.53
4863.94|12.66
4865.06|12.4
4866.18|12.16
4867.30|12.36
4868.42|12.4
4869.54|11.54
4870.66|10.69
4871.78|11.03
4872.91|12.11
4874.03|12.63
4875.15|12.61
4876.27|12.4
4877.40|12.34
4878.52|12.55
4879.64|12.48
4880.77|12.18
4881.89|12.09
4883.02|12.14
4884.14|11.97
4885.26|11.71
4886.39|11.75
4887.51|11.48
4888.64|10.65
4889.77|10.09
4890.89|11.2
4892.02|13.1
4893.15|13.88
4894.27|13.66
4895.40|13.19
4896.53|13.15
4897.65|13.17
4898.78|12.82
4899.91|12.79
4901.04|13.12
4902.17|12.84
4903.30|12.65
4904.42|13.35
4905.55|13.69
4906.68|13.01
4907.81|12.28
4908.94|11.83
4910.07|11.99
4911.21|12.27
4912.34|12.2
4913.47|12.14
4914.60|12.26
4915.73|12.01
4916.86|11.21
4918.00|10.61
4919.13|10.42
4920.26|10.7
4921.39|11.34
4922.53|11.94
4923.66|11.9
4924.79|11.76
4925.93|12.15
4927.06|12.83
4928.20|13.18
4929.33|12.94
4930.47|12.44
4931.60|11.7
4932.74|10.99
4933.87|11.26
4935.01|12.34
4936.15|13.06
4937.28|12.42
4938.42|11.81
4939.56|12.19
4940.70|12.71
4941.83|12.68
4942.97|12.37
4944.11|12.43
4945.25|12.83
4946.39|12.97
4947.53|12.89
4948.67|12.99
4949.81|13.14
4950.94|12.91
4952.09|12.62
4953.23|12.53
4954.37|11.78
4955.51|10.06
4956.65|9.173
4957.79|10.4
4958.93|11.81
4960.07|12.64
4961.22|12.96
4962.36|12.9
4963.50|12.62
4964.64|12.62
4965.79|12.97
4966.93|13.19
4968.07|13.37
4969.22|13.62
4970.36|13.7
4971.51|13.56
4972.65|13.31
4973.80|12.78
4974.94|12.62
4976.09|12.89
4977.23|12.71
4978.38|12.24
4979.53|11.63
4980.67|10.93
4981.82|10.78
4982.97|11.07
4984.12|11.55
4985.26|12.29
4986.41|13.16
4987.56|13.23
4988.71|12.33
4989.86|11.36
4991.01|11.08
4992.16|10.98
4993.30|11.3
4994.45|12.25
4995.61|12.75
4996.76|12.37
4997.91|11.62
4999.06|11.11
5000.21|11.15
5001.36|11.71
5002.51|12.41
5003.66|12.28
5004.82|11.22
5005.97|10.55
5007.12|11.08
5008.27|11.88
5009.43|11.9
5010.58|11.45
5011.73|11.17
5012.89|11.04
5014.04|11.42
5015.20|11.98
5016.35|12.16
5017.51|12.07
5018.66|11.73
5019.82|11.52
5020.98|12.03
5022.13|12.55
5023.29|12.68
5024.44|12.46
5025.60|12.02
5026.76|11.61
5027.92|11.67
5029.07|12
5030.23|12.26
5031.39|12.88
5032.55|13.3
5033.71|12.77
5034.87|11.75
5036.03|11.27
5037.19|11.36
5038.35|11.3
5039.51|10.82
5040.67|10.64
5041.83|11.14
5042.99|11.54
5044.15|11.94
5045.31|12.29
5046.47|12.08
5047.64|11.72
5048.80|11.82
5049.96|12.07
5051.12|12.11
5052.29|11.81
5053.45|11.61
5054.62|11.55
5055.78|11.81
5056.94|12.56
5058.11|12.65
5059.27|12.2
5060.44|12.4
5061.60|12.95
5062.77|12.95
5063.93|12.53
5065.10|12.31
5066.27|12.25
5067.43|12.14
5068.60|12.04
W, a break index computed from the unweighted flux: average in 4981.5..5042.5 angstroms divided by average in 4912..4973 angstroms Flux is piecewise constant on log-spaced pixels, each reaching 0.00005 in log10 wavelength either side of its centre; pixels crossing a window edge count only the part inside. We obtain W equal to 1.0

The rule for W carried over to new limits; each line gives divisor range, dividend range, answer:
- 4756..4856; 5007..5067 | 0.94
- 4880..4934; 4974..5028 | 0.97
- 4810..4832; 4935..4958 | 0.97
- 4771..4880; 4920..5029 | 0.96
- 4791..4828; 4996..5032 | 0.92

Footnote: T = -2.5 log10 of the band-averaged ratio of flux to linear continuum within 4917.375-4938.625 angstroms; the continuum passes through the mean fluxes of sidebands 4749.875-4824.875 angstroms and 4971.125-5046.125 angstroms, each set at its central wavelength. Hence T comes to 0.03 mag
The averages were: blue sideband 12.7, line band 11.9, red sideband 11.9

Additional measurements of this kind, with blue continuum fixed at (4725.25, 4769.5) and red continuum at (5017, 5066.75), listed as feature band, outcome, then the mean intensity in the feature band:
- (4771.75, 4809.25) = -0.019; 12.8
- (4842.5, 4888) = 0.016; 12.2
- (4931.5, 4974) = -0.018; 12.4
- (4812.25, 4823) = -0.007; 12.6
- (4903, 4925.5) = 0.031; 12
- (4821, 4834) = -0.011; 12.7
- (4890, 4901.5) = -0.049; 12.9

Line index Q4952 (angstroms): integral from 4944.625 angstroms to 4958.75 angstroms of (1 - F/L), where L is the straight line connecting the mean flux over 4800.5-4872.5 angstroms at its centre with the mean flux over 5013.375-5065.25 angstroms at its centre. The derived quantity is 0.30 angstroms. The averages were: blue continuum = 12.6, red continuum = 12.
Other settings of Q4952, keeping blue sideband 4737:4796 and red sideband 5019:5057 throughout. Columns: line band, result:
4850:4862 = 0.64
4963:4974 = -0.98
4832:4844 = -0.72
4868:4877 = 0.35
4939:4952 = -0.59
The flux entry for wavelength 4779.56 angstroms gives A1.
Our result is 13.22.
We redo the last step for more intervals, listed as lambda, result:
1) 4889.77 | 10.09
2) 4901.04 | 13.12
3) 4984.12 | 11.55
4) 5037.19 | 11.36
